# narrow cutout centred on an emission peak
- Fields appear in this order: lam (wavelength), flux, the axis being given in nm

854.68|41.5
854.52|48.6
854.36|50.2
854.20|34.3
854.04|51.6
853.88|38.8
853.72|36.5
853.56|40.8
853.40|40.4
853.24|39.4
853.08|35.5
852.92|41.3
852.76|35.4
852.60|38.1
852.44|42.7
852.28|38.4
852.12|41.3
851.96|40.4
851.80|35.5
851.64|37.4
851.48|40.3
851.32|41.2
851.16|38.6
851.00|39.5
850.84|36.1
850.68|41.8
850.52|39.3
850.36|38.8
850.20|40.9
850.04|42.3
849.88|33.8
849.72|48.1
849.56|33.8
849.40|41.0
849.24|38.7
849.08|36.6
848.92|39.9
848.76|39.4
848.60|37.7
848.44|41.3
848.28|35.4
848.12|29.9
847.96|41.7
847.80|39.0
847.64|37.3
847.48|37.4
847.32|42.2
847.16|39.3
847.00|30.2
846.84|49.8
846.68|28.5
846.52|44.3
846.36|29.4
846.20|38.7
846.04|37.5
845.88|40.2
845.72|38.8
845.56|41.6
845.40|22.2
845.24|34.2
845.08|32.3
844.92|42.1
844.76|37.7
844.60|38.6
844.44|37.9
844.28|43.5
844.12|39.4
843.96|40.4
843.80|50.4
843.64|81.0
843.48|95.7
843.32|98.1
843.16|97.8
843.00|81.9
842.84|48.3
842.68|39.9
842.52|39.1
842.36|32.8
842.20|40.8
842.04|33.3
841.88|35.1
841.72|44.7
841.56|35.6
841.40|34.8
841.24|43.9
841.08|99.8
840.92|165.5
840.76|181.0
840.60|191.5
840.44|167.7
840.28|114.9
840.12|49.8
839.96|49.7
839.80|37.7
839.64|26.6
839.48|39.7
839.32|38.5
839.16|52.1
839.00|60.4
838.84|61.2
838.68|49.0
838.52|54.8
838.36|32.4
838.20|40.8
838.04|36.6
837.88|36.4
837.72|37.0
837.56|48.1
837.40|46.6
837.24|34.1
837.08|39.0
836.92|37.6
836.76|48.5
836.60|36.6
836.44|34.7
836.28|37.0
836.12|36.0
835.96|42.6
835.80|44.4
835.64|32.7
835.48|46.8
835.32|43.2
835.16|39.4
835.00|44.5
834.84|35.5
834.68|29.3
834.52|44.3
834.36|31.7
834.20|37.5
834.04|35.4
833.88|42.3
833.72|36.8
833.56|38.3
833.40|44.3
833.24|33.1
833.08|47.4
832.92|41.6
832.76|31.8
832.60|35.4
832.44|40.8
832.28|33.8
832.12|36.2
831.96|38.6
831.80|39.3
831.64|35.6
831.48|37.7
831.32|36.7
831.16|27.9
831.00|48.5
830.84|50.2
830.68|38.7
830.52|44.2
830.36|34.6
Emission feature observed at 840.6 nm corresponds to H-alpha 6563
